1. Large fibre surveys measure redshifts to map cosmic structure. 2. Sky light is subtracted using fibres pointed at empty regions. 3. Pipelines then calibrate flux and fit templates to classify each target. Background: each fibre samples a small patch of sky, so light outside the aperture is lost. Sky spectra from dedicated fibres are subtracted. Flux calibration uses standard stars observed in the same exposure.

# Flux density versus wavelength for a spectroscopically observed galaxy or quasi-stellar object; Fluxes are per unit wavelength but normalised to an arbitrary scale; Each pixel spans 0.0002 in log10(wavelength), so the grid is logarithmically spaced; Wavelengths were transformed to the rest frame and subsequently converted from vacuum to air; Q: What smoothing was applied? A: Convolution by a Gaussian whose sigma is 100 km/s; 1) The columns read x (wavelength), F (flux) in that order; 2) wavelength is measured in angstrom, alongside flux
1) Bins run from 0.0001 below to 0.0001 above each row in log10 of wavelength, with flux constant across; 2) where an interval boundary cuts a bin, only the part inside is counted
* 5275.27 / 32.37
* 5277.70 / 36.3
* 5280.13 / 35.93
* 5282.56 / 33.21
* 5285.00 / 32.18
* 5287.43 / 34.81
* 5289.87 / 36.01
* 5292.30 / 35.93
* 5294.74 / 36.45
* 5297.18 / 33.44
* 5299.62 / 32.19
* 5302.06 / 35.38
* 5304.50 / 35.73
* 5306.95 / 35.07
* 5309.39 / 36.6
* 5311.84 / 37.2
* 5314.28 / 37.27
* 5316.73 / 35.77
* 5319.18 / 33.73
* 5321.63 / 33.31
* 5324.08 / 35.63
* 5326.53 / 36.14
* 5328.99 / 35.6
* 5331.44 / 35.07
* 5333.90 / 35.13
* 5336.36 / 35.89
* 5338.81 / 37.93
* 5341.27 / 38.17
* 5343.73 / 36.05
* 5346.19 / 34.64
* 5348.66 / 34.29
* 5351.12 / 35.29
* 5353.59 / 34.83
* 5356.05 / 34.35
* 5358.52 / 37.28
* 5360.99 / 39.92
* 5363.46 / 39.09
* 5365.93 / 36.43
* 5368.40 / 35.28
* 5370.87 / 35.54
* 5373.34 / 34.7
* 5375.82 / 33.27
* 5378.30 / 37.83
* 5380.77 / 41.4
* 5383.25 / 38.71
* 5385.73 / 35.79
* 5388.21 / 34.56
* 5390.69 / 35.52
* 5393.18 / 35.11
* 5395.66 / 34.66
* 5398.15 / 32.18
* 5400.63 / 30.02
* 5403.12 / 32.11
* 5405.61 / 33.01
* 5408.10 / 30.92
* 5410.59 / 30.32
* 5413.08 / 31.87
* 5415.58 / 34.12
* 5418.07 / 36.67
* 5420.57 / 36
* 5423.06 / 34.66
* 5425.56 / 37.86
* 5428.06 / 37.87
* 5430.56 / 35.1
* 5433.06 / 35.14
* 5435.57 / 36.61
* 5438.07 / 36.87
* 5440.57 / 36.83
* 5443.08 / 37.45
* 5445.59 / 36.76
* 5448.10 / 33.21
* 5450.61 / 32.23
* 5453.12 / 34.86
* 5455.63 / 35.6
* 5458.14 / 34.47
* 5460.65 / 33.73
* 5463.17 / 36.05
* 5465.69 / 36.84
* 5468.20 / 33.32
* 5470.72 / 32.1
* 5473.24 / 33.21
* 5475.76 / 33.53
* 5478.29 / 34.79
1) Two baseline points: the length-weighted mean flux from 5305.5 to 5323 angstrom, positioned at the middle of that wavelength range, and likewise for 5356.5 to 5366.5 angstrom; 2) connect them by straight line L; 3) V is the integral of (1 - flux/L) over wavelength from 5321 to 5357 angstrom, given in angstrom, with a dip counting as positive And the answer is 1.26 angstrom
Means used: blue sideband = 35.6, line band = 35.5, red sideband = 38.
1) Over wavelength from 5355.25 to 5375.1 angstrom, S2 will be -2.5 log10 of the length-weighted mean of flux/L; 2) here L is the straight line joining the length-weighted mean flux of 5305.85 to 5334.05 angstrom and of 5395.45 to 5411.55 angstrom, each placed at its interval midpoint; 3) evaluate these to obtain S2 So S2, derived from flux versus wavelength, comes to -0.09 mag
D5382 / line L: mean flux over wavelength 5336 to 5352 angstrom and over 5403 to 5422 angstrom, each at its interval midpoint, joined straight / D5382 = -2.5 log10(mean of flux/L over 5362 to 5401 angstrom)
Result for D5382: -0.04 mag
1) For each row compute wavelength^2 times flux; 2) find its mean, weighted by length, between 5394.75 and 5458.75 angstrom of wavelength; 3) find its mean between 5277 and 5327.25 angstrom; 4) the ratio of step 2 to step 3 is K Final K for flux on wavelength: 1.0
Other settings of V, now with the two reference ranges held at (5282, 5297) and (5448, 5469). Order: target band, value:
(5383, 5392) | -0.31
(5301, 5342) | -1.33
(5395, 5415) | 1.59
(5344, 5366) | -0.98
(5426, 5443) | -0.95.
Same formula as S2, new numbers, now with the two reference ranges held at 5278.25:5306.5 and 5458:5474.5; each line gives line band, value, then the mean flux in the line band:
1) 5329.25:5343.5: -0.05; 36.4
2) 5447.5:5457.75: 0.01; 34.1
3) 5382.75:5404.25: 0.01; 34.2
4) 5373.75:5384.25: -0.09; 37.5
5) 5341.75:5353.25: -0.02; 35.2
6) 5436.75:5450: -0.05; 36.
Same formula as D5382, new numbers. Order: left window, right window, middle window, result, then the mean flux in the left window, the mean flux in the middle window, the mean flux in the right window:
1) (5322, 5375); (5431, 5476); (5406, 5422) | 0.06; 36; 33.3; 35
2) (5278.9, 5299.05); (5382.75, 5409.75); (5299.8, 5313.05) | -0.04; 34.7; 35.7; 33.7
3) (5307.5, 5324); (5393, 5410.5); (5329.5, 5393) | -0.07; 35.6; 36.3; 32.3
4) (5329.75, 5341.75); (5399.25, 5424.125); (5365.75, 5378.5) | -0.02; 36.3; 35.2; 33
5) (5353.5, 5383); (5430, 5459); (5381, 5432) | 0.05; 36.8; 34.5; 35.4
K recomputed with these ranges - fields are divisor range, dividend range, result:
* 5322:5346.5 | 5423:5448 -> 1.05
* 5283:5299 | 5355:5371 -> 1.10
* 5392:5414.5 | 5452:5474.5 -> 1.09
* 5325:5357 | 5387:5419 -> 0.95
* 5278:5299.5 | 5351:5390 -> 1.09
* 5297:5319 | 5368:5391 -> 1.05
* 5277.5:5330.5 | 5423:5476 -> 1.06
